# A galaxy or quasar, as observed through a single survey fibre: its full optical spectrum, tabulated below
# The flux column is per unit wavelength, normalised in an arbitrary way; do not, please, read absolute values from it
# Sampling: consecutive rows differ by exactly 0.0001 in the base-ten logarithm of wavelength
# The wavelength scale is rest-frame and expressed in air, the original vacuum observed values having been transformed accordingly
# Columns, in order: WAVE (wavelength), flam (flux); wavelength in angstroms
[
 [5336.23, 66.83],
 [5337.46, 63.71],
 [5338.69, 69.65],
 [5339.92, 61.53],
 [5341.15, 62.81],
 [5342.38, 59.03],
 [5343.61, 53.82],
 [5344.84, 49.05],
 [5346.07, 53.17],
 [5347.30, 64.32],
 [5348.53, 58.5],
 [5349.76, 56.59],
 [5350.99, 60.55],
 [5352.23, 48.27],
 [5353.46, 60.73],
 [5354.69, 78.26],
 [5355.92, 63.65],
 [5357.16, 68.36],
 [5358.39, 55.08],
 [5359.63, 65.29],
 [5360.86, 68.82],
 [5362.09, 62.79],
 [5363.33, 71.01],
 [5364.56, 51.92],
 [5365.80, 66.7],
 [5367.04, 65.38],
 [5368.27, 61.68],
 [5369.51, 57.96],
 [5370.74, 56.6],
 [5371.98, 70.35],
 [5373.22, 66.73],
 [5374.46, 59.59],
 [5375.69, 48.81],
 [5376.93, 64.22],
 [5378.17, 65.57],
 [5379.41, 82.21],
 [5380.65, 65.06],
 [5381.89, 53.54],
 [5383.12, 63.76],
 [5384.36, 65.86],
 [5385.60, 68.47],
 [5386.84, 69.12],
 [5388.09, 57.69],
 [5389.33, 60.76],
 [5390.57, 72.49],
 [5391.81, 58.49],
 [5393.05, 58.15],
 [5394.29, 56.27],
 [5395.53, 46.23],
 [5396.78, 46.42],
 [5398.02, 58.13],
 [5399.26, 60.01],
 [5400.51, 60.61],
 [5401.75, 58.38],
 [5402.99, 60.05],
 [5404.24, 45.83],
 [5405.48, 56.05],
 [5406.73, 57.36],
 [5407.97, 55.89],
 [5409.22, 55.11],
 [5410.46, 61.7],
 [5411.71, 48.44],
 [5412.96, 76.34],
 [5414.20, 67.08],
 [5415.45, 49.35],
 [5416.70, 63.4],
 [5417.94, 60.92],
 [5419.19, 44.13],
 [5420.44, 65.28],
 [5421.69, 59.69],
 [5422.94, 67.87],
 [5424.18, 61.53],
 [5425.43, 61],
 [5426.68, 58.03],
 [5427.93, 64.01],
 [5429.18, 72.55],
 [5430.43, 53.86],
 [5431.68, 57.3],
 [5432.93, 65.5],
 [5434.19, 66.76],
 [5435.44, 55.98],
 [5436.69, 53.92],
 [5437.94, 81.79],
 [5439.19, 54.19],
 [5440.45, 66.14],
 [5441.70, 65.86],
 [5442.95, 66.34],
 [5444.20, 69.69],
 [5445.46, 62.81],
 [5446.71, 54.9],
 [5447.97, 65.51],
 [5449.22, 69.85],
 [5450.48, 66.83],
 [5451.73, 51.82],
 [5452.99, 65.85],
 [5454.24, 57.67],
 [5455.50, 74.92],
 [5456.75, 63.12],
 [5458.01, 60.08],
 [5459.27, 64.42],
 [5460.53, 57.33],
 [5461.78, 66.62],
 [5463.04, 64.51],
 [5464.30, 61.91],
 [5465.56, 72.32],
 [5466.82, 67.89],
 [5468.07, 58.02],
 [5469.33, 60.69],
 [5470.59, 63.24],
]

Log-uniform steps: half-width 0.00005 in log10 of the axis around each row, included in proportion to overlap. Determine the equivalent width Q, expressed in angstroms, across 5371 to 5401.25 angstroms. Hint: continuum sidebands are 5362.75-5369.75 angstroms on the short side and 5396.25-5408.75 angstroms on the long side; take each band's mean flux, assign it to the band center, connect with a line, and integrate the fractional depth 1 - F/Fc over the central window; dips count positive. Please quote -1.3 angstroms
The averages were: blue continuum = 62.6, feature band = 61.5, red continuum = 55.9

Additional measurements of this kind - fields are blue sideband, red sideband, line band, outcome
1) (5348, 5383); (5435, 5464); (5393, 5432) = 3.0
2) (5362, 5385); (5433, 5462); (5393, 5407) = 1.8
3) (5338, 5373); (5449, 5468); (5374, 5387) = -0.4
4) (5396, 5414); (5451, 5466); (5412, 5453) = -1.4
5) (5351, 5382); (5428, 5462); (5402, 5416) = 1.3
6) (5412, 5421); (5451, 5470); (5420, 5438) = -0.3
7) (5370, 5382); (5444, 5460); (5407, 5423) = 1.1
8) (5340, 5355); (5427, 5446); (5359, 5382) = -1.5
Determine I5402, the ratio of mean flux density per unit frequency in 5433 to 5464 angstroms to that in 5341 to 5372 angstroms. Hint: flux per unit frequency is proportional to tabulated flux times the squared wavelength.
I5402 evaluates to 1.08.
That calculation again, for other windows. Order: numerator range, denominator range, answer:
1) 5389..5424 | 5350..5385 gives 0.94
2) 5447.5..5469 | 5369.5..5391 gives 1.03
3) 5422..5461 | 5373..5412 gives 1.08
